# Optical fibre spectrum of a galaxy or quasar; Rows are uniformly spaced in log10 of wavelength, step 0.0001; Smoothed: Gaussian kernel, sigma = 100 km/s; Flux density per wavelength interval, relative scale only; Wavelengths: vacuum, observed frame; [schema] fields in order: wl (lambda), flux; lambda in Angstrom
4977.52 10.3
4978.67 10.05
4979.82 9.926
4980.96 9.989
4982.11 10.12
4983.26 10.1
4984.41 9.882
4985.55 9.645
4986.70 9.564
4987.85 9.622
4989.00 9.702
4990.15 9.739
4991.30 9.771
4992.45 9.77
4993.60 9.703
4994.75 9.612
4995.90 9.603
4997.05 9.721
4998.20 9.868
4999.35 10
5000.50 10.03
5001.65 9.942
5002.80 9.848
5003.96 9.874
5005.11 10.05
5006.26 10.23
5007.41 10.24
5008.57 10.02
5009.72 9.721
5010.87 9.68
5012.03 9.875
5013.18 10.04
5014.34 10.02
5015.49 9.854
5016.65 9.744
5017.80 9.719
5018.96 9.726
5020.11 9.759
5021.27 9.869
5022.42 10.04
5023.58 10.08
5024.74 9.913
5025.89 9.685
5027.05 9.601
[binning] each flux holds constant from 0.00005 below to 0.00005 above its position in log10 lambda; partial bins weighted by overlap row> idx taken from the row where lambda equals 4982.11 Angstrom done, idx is 10.12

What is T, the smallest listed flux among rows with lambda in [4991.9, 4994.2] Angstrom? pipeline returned 9.703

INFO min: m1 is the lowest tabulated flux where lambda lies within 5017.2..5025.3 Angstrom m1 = 9.719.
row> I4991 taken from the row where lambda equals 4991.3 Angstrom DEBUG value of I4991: 9.771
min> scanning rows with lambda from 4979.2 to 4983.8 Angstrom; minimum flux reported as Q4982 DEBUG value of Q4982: 9.926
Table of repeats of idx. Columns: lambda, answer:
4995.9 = 9.603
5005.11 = 10.05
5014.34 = 10.02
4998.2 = 9.868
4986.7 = 9.564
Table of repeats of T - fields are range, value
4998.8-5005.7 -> 9.848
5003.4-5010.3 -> 9.721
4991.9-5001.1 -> 9.603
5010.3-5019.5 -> 9.68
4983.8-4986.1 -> 9.645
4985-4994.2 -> 9.564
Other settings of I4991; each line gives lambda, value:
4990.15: 9.739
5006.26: 10.23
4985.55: 9.645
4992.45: 9.77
